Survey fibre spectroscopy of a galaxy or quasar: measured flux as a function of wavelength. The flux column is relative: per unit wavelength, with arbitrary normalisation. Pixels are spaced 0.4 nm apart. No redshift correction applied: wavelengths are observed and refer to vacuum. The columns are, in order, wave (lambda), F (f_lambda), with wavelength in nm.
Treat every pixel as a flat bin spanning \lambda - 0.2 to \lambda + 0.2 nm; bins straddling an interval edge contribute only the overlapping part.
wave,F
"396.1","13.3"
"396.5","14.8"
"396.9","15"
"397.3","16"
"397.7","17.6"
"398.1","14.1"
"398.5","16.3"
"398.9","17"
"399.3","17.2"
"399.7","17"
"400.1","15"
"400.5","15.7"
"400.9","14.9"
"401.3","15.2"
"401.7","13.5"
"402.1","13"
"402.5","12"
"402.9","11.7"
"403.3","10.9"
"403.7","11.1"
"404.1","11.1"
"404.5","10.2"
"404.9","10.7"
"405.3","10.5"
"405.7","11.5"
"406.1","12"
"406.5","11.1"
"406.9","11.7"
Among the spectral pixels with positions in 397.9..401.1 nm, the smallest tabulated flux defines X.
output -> 14.1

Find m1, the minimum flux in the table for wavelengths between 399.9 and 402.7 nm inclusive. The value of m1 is 12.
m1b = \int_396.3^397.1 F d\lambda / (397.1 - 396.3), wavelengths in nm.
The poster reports 14.9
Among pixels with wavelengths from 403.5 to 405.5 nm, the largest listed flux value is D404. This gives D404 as 11.1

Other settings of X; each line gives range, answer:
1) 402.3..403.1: 11.7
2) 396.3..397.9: 14.8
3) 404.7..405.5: 10.5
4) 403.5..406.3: 10.2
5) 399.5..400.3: 15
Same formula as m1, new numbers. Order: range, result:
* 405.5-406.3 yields 11.5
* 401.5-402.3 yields 13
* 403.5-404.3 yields 11.1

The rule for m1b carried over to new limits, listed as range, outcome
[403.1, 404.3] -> 11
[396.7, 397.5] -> 15.5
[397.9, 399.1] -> 15.8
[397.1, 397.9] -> 16.8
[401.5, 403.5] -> 12.2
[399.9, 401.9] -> 14.9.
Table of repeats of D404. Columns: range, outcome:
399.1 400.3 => 17.2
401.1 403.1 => 15.2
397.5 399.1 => 17.6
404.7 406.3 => 12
